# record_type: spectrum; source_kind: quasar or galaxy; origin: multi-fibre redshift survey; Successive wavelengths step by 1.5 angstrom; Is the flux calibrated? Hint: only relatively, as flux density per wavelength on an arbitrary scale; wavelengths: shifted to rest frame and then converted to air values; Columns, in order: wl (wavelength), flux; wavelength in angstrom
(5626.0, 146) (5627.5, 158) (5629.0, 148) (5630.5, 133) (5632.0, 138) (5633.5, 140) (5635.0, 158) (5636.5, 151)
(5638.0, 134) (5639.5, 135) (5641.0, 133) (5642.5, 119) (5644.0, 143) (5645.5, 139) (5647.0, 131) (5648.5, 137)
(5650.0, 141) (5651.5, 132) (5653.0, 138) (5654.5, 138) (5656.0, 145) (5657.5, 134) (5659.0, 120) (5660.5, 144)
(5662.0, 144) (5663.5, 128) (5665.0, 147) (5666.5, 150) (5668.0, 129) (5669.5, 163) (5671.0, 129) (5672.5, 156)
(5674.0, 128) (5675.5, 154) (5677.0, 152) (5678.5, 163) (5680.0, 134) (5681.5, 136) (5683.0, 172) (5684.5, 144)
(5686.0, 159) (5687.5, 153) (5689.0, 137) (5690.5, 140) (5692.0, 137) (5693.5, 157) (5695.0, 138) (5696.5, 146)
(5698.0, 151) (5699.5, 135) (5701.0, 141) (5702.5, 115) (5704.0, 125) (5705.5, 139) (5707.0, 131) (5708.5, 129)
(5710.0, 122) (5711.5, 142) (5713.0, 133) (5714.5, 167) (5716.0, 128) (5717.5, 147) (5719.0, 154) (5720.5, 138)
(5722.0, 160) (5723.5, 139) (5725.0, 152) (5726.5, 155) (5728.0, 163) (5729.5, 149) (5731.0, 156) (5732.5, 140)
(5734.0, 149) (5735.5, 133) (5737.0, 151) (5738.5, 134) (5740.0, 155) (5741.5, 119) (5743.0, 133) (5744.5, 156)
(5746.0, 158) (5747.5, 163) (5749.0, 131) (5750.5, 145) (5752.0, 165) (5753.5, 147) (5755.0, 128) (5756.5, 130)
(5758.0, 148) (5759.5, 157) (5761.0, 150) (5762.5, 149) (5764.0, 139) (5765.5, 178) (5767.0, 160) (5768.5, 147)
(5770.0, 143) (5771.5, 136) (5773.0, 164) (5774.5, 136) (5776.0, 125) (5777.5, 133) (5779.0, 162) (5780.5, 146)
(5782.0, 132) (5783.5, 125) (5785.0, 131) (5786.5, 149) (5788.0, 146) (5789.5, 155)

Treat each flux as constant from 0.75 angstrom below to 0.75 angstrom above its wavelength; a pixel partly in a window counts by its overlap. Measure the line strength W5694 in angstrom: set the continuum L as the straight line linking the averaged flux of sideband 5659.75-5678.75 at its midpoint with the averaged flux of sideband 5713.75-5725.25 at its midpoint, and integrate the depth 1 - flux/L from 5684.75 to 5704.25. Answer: 0.6 angstrom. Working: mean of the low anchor 145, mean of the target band 142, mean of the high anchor 148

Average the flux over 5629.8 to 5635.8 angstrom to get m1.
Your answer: 142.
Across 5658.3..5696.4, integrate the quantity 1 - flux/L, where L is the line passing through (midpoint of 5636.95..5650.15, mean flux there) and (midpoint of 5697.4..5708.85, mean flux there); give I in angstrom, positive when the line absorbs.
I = -3.1 angstrom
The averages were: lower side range 135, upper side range 133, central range 145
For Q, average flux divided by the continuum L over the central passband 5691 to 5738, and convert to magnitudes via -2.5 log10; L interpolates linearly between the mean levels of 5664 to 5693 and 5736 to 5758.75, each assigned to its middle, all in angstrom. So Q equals 0.02 mag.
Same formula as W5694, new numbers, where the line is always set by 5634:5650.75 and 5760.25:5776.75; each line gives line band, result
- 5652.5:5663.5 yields 0.20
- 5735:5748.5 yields 0.12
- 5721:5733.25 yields -0.57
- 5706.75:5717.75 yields 0.49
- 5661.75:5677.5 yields -0.35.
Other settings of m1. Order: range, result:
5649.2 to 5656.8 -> 139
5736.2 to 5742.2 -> 140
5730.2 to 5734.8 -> 148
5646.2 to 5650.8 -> 136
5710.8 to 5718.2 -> 143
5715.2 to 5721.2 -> 142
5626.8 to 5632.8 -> 144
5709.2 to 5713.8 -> 133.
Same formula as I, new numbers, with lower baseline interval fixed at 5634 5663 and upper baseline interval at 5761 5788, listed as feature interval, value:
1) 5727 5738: -0.48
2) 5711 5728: -0.72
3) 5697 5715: 0.67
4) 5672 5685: -0.88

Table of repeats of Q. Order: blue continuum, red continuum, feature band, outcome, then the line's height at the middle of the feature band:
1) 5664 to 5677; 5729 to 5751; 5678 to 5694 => -0.02 mag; 145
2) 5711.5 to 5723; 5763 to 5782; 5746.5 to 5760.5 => 0.00 mag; 147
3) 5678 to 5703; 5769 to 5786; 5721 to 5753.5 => -0.04 mag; 142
